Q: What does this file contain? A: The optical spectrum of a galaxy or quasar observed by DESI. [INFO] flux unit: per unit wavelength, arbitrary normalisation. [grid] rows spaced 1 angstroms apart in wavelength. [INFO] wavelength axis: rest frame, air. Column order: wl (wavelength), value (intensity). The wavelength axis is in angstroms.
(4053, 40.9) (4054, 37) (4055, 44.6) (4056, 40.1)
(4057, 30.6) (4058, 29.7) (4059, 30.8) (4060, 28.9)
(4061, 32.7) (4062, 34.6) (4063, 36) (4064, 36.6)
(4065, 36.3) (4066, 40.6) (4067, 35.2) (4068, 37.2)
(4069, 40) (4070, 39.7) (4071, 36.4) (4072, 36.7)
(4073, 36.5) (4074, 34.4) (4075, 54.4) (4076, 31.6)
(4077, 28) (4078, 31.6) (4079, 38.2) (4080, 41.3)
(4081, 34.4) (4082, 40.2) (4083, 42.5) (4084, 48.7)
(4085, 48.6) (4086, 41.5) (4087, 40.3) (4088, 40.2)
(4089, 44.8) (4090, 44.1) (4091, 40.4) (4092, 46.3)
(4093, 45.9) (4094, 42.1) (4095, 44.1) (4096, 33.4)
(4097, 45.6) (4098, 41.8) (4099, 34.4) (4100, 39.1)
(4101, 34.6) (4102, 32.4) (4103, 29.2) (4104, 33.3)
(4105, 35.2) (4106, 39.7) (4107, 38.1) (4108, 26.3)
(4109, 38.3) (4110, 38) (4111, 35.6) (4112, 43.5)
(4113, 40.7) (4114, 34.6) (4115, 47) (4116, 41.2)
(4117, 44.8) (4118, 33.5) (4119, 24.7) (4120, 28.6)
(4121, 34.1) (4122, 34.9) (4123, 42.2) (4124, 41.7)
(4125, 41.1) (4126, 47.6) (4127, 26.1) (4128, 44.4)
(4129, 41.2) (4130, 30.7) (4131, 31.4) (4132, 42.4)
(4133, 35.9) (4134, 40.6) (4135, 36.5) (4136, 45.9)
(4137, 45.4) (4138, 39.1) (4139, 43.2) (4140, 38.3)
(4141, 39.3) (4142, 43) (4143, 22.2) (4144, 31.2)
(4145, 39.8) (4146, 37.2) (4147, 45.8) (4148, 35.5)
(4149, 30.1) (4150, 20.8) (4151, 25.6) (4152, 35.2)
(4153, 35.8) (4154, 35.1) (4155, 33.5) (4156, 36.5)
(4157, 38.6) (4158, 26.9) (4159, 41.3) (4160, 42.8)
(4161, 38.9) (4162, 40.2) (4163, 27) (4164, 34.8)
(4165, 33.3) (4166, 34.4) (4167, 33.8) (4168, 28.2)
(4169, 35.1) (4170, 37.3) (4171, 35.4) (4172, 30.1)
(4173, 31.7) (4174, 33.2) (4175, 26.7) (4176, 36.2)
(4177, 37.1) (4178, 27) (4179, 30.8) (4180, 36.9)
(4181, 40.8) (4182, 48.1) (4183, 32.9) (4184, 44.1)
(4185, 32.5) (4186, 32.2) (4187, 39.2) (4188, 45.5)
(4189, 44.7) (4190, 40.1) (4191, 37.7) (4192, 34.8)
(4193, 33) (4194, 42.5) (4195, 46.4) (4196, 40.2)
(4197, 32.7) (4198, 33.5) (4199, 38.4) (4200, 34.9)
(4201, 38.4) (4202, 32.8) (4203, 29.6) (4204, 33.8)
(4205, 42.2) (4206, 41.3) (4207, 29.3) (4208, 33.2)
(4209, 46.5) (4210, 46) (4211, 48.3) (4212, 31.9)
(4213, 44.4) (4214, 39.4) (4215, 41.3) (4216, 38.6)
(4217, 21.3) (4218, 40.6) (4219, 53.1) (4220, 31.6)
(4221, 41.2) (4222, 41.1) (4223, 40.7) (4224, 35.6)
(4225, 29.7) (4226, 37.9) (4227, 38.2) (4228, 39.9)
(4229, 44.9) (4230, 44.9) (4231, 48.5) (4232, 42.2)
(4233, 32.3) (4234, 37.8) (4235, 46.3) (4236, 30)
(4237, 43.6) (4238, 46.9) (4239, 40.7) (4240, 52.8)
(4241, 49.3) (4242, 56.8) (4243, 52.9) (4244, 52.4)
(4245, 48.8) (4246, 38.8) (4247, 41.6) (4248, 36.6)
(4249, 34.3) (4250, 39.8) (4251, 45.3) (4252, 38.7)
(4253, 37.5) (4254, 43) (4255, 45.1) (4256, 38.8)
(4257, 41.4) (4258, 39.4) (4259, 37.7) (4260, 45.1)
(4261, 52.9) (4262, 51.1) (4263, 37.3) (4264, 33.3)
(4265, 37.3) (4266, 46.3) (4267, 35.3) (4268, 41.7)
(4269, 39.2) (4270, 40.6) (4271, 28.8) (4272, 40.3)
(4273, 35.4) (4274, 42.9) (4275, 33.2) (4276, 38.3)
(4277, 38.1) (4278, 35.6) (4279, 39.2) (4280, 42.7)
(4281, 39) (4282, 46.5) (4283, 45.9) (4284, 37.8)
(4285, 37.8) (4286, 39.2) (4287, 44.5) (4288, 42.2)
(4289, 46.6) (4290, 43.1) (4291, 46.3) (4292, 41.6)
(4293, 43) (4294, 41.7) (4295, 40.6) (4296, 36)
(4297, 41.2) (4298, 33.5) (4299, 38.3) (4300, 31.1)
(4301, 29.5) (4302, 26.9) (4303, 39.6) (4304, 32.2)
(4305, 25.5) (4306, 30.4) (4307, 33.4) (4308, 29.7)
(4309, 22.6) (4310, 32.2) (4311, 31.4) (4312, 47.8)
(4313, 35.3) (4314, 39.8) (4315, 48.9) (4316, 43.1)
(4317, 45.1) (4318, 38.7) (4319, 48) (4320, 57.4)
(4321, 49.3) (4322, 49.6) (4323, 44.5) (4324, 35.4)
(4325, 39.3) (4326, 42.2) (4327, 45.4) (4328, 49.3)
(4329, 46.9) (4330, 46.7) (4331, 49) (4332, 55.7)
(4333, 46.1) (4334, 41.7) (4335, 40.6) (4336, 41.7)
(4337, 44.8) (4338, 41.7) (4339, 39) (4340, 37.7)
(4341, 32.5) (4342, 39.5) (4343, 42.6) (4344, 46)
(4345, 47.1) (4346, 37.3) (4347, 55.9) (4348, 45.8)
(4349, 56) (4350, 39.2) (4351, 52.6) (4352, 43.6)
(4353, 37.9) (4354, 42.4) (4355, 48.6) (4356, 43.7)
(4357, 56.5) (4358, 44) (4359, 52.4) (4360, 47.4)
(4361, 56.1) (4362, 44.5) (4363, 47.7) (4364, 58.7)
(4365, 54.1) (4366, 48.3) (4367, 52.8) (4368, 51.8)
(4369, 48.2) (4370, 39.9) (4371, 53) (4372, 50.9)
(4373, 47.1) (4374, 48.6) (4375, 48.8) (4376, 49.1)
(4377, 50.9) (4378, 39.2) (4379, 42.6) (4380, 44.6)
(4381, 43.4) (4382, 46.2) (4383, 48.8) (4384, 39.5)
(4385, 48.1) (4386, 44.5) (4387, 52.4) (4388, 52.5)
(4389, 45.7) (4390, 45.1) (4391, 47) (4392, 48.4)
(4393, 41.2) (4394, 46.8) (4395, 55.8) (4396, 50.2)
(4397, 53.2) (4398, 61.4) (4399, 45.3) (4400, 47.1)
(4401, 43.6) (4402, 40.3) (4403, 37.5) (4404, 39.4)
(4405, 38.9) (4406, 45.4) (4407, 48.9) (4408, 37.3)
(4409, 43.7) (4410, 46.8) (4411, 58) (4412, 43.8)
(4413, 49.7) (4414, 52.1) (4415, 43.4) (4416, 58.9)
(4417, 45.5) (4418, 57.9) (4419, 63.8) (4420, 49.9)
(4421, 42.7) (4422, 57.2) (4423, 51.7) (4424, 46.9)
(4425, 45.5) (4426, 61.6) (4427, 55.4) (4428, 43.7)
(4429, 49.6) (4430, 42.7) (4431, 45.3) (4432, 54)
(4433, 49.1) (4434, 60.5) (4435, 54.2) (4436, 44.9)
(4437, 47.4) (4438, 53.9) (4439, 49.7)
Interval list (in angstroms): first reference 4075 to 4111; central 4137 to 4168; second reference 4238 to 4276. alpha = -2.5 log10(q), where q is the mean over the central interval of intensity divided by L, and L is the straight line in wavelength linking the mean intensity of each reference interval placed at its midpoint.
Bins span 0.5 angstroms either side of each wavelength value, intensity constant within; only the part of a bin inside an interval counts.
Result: 0.134 mag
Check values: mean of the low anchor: 38.9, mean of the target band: 35.4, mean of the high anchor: 42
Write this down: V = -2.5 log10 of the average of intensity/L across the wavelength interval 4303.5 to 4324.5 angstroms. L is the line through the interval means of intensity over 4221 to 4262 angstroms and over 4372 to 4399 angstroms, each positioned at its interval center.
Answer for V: 0.16 mag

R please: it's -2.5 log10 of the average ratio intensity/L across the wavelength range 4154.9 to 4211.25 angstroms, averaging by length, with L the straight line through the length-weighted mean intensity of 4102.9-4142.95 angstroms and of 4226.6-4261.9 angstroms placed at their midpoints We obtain 0.11 mag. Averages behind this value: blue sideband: 37.8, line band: 36.5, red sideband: 43.1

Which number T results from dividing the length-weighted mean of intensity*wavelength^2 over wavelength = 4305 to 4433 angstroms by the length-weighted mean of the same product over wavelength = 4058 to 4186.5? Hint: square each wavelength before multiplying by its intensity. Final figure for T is 1.40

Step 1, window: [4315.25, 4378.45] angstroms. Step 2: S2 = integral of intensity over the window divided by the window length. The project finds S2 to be 46.4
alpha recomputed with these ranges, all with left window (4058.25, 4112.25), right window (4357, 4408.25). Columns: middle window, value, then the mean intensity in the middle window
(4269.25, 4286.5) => 0.138 mag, 38.9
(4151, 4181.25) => 0.184 mag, 34.3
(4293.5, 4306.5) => 0.290 mag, 34.3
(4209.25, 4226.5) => 0.085 mag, 39.1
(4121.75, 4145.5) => 0.030 mag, 38.5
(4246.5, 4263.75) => 0.053 mag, 41.4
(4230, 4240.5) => 0.015 mag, 42.2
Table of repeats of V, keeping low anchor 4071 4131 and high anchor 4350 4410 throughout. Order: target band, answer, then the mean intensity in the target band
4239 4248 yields -0.12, 48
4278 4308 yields 0.16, 38.3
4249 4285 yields 0.09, 40.2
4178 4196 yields 0.07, 38.7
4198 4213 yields 0.11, 37.7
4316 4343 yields 0.03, 44.1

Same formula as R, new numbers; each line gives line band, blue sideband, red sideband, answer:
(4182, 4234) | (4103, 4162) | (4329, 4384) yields 0.04 mag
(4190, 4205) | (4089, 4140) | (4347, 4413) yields 0.13 mag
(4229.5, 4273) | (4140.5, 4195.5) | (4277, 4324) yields -0.11 mag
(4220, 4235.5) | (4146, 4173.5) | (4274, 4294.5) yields -0.05 mag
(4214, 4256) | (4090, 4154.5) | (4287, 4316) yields -0.12 mag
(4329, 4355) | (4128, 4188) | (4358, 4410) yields 0.02 mag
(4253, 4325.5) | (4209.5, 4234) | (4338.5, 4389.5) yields 0.09 mag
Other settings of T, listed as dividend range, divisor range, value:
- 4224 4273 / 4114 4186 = 1.21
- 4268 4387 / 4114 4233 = 1.24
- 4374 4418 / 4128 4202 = 1.44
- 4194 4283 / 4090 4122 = 1.14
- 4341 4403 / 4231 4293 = 1.20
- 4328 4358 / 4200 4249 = 1.17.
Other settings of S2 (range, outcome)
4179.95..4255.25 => 40.1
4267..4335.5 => 40.1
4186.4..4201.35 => 38.8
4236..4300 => 41.4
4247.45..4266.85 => 41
